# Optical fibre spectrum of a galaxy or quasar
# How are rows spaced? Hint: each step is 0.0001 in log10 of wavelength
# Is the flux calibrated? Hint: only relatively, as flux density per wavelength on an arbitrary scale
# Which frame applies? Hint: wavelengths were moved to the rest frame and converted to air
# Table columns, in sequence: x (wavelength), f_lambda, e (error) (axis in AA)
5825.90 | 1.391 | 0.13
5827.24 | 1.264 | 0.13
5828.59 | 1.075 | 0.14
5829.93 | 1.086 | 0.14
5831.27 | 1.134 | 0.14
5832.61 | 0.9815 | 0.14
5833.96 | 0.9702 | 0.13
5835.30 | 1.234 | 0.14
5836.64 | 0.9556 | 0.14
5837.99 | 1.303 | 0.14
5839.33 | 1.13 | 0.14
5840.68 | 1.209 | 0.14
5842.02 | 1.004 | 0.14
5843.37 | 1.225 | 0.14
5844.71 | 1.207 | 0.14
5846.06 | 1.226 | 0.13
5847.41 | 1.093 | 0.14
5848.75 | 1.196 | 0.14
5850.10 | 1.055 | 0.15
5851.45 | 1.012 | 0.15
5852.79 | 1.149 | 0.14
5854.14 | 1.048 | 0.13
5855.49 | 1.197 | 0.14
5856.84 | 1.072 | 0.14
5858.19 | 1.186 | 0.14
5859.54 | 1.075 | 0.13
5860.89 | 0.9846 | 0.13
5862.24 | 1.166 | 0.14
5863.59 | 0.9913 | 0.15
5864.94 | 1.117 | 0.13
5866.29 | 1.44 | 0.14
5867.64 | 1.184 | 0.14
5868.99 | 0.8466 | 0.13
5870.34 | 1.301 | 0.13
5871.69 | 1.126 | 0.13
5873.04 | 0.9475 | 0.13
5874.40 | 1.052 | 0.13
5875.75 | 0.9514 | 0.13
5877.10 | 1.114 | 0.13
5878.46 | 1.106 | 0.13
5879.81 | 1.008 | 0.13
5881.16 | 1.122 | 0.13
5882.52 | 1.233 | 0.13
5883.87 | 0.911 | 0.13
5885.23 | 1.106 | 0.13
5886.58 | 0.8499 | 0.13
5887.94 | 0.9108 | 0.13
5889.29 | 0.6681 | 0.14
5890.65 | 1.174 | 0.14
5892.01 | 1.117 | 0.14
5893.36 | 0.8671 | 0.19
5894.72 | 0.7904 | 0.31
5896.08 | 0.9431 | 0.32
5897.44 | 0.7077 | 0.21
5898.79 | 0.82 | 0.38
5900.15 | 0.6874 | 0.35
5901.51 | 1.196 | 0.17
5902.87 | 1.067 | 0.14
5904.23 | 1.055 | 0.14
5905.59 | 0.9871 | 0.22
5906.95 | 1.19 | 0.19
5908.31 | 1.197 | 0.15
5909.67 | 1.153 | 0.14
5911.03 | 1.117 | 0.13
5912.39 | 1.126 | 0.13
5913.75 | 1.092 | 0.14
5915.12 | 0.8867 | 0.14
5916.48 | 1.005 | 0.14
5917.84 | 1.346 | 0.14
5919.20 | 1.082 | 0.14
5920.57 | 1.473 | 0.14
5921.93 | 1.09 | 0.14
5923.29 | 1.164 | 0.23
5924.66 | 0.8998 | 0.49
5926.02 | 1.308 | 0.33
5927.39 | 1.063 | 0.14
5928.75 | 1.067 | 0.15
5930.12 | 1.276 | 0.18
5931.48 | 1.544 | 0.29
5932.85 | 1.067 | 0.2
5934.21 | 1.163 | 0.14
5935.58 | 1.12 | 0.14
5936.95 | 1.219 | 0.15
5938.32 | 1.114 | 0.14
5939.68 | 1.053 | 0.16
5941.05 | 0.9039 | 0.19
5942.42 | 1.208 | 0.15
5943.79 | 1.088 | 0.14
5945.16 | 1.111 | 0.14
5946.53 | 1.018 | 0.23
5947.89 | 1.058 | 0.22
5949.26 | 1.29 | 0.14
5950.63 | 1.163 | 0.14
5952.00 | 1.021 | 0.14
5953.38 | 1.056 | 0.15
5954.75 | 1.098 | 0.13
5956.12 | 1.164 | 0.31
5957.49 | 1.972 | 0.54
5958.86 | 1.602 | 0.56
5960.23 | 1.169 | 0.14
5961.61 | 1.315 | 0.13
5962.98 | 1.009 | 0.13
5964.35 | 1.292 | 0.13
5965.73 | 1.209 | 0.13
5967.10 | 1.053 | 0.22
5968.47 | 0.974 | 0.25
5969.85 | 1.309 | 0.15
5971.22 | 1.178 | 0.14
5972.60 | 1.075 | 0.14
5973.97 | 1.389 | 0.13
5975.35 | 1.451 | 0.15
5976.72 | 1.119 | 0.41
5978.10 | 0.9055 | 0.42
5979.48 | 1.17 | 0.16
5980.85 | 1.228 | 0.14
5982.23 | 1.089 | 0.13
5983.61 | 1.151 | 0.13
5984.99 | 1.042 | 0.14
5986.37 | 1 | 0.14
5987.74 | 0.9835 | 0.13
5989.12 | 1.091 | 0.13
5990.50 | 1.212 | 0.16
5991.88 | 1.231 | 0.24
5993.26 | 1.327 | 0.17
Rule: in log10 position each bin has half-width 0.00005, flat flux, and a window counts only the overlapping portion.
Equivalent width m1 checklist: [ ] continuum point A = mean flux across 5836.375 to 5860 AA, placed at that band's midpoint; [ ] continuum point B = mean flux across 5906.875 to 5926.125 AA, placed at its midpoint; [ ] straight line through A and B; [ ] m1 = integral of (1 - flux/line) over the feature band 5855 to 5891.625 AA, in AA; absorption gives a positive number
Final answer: 2.1 AA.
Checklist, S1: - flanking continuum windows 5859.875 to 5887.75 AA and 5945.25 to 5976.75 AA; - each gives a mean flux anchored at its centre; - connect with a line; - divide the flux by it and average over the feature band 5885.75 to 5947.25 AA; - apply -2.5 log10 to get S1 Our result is 0.08 mag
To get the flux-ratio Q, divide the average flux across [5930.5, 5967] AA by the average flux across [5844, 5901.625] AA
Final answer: 1.14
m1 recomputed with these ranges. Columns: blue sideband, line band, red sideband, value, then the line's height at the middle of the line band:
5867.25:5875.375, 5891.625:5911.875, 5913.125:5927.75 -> 2.09 AA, 1.11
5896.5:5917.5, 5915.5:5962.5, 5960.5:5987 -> -4.11 AA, 1.09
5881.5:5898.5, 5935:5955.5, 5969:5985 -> -0.19 AA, 1.09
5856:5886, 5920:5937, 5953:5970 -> 0.09 AA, 1.19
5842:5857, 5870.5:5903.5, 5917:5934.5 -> 5.07 AA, 1.16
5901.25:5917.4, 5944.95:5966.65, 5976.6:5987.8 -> -2.78 AA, 1.08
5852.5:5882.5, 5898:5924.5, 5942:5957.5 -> 1.01 AA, 1.13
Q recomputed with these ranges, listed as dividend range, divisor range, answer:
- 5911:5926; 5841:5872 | 1.00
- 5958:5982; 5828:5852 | 1.08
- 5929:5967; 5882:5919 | 1.18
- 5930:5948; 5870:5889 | 1.09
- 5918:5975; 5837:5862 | 1.05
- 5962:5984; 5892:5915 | 1.16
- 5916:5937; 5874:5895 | 1.18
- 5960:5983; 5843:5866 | 1.05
